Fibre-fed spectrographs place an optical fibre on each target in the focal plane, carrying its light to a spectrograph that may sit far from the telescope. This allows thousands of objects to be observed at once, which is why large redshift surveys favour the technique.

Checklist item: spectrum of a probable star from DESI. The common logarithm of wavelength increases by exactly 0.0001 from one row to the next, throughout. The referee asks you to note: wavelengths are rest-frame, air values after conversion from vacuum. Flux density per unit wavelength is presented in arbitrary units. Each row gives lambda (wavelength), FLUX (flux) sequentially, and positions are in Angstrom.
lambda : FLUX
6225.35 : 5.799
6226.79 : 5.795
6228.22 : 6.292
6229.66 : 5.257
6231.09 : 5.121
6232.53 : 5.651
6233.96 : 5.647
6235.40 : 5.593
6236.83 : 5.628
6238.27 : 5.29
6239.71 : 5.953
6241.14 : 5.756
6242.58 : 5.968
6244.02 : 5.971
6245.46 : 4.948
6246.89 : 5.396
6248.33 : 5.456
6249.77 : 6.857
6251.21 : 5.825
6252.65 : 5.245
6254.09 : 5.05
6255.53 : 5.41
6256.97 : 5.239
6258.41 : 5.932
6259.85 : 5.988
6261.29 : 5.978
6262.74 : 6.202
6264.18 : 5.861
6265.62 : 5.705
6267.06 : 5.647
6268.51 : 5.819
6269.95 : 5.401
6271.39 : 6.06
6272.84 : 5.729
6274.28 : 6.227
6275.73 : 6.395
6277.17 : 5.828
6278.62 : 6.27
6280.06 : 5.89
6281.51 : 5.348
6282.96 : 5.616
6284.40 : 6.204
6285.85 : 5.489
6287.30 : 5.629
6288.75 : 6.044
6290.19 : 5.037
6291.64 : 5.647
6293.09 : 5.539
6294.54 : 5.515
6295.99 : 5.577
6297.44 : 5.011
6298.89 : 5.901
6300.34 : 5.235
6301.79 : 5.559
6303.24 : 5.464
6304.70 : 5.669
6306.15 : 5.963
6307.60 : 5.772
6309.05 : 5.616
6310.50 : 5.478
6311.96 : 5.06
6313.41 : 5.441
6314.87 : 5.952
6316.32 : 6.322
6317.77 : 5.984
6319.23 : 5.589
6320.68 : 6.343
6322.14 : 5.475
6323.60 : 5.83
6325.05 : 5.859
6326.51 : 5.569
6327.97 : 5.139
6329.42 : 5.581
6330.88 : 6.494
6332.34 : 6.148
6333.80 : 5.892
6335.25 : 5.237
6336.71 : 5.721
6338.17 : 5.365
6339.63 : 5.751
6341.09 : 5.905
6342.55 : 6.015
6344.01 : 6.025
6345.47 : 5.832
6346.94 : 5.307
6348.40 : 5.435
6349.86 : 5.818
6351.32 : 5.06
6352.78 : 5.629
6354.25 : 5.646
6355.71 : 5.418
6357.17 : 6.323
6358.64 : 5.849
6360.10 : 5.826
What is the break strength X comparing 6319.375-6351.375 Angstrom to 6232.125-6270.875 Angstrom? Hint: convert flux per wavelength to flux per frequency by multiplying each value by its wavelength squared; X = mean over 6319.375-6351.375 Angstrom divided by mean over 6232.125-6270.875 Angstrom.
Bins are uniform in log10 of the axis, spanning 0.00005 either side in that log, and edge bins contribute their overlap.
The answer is 1.0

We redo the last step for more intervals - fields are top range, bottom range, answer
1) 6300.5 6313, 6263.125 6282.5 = 0.96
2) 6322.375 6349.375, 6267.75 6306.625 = 1.02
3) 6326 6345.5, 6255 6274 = 1.02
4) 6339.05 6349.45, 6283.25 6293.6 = 1.03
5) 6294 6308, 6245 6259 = 1.02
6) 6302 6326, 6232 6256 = 1.04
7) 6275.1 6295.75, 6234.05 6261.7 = 1.03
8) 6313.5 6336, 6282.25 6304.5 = 1.06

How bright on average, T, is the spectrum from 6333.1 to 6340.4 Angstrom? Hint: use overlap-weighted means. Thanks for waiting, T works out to 5.6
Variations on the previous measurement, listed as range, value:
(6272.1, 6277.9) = 6.04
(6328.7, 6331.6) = 6.03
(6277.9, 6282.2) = 5.84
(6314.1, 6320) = 5.96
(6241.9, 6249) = 5.55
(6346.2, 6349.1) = 5.36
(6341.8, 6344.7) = 6.02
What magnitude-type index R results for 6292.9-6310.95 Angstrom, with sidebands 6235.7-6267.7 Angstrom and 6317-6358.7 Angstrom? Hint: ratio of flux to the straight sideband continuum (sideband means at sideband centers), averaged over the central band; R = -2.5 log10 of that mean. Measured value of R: 0.03 mag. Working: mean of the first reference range 5.7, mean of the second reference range 5.73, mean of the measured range 5.56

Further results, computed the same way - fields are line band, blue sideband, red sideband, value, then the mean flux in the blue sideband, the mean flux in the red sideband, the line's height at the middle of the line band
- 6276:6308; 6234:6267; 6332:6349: 0.009 mag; 5.69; 5.71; 5.7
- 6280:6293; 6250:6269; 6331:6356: 0.013 mag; 5.71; 5.68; 5.7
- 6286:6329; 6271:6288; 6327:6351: 0.034 mag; 5.89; 5.72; 5.81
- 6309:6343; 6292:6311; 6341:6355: -0.025 mag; 5.56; 5.65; 5.61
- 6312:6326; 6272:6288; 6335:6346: -0.005 mag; 5.87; 5.75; 5.79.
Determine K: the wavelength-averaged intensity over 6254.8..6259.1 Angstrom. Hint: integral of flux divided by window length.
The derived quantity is 5.53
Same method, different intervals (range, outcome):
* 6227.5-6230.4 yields 5.77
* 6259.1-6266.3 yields 5.95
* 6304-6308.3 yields 5.81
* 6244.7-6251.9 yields 5.7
